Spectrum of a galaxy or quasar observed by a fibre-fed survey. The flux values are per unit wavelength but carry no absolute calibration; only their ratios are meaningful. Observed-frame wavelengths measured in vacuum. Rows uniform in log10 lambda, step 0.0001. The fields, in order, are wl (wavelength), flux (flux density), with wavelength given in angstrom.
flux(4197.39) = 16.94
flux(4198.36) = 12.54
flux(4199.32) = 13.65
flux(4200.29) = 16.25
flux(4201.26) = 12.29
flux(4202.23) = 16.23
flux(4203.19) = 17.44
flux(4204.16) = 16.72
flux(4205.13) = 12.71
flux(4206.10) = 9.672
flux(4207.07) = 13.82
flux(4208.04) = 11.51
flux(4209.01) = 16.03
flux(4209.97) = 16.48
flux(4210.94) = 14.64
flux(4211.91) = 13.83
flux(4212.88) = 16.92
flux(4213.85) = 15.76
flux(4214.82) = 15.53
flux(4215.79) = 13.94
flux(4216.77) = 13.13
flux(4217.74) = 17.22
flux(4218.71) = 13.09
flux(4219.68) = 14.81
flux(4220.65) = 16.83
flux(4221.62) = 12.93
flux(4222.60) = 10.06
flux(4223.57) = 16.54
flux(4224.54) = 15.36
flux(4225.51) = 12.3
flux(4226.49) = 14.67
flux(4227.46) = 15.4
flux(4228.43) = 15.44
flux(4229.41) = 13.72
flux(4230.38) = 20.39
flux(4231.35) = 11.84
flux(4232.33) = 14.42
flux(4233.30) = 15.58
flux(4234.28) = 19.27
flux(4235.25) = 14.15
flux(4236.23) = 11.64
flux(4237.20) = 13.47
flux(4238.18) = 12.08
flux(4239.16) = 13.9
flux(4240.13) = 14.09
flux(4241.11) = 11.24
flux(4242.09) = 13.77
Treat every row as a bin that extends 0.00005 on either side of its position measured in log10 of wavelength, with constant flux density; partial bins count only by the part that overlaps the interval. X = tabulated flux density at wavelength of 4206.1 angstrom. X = 9.672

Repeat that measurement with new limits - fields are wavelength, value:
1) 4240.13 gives 14.09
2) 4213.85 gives 15.76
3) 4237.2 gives 13.47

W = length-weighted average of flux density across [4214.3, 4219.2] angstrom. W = 14.6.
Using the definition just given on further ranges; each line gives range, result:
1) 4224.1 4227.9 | 14.4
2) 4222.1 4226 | 13.6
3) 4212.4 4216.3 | 15.5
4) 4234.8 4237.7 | 13.1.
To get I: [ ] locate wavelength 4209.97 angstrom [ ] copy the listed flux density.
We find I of 16.48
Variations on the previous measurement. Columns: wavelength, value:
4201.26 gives 12.29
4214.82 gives 15.53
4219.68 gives 14.81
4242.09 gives 13.77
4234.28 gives 19.27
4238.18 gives 12.08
